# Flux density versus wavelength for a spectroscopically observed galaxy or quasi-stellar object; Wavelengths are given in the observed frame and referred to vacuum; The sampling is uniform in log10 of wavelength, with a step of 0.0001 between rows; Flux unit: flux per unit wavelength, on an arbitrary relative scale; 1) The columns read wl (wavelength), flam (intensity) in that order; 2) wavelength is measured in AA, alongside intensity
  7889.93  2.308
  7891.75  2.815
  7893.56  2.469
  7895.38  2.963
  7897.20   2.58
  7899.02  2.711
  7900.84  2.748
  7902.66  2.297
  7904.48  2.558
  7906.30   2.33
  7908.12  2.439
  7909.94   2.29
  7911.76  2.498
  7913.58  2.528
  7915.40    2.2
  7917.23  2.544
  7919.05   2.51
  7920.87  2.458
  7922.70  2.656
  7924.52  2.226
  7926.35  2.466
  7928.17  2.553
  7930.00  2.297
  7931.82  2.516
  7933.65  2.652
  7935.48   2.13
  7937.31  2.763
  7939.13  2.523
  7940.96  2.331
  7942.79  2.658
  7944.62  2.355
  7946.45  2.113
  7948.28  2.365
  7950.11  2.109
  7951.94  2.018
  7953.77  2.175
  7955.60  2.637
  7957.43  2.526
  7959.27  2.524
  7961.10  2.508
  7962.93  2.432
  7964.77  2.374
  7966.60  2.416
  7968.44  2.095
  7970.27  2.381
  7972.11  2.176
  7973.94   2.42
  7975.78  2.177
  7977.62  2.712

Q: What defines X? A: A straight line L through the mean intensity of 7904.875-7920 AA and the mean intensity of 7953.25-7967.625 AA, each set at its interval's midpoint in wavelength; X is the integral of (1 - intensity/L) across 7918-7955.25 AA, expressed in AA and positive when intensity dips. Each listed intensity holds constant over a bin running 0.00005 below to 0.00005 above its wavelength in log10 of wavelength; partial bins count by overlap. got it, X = 0.6 AA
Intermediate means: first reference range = 2.42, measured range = 2.4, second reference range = 2.45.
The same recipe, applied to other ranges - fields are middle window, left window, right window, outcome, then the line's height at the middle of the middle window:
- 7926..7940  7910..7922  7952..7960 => -0.3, 2.43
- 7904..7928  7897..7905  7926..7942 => 0.9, 2.53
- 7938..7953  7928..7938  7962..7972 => 0.7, 2.42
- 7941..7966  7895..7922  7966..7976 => -0.3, 2.34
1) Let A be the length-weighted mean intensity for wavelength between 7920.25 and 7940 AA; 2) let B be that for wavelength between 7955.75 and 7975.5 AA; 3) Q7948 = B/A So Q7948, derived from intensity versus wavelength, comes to 0.96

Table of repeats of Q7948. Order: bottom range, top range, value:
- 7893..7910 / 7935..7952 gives 0.92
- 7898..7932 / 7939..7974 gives 0.95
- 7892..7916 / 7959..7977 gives 0.93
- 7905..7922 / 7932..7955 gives 0.97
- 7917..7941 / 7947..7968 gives 0.95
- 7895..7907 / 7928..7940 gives 0.96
